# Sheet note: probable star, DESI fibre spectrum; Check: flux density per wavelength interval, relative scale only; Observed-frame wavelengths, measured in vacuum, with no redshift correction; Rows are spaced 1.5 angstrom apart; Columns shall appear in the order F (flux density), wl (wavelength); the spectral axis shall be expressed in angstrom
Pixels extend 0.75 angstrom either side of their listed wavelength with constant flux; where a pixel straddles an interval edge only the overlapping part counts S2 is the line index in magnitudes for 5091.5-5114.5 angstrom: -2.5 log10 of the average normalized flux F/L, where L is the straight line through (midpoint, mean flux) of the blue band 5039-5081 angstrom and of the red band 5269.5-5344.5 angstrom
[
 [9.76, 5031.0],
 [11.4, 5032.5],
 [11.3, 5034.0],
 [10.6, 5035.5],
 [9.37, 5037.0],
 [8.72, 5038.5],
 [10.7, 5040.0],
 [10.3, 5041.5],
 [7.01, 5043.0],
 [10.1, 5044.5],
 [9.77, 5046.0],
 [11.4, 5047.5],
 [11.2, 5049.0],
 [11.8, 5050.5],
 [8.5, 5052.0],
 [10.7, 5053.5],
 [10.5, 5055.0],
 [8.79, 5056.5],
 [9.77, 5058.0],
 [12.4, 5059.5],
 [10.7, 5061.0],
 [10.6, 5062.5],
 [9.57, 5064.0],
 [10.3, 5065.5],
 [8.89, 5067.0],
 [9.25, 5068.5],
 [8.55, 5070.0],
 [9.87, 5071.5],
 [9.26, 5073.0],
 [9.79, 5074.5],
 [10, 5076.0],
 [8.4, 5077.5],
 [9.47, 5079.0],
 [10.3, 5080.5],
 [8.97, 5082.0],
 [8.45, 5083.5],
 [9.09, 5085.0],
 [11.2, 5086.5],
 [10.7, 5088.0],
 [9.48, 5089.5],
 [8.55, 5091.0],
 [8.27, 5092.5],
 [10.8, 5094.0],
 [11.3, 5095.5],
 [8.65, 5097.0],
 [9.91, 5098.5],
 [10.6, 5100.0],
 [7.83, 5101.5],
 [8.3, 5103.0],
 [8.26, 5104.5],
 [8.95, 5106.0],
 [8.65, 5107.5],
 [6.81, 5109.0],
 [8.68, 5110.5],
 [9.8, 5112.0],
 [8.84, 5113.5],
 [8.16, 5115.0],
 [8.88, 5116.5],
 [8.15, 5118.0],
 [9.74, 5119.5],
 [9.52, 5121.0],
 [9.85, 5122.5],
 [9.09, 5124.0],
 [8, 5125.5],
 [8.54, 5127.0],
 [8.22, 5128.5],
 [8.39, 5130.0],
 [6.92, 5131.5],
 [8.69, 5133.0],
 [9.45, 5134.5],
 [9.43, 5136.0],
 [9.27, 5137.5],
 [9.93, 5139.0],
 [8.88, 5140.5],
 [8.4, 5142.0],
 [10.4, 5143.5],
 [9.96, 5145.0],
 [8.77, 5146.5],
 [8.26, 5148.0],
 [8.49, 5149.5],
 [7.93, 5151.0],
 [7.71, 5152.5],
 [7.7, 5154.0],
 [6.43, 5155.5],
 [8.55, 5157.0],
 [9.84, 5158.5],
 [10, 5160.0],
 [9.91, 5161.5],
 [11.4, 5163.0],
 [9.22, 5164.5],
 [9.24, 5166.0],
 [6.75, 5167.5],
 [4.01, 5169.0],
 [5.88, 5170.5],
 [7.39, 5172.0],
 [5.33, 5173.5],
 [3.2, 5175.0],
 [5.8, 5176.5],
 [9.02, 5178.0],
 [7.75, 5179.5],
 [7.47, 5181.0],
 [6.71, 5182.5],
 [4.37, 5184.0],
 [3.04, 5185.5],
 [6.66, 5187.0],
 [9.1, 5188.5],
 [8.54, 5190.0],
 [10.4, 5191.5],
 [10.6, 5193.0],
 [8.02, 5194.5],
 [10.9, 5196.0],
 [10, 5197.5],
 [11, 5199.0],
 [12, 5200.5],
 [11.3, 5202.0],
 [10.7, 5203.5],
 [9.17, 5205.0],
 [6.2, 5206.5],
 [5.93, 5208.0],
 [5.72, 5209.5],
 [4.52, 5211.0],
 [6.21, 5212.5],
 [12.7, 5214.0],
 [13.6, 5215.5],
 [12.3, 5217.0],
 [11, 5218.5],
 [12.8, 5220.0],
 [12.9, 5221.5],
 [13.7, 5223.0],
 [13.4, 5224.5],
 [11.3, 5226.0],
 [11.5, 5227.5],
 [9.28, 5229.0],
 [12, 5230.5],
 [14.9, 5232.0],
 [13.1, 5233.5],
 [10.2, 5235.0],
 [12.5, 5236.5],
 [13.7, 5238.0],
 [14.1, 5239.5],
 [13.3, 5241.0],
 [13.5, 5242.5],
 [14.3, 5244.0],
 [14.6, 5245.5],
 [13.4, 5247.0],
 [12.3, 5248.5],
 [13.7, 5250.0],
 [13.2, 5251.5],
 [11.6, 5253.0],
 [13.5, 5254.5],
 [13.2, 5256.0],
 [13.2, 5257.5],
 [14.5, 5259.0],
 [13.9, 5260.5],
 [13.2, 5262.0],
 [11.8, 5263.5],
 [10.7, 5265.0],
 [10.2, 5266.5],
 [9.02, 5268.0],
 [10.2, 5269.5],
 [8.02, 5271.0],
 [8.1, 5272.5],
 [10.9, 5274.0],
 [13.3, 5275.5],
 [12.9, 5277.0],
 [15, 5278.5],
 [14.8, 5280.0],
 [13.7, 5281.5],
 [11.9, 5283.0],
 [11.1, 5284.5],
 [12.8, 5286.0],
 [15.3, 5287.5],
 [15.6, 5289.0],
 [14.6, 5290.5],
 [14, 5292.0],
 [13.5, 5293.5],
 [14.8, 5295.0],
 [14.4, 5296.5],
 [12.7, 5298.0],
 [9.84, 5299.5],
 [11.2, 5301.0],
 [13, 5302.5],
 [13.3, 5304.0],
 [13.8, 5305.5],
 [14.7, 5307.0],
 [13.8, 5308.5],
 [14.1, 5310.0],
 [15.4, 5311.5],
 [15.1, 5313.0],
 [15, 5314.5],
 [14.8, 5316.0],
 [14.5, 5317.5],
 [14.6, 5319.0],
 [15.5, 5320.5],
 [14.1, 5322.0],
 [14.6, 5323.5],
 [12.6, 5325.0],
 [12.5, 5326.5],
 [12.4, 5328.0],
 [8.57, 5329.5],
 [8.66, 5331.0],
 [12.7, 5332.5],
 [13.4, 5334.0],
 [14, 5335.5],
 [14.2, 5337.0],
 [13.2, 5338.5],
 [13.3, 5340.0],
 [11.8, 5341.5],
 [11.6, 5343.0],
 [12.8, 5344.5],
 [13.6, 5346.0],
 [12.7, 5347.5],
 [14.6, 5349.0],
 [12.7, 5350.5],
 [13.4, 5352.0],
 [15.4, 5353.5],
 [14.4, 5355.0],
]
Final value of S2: 0.160 mag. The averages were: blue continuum 9.92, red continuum 13.1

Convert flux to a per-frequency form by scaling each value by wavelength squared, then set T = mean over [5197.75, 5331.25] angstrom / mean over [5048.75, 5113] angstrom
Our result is 1.39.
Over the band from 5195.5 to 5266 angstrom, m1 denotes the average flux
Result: 11.8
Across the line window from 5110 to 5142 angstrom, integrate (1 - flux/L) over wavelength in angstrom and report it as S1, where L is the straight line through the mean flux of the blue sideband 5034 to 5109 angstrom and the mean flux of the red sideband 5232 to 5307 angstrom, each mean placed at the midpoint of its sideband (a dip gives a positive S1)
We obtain 5.06 angstrom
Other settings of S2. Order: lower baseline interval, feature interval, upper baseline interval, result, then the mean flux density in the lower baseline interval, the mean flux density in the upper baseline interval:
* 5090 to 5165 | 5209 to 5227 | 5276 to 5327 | 0.06 mag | 8.93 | 13.8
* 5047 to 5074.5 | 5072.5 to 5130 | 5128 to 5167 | 0.05 mag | 10.1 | 8.89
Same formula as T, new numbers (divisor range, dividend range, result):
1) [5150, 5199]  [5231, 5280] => 1.65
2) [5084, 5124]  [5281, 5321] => 1.62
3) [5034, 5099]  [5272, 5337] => 1.49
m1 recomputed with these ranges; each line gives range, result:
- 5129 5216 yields 8.31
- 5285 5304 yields 13.4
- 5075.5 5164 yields 9.03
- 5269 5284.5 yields 11.9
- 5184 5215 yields 8.57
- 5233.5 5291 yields 12.7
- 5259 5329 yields 13.1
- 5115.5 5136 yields 8.74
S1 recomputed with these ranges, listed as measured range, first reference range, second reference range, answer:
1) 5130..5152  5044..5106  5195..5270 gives 3.46 angstrom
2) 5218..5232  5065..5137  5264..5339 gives -0.84 angstrom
